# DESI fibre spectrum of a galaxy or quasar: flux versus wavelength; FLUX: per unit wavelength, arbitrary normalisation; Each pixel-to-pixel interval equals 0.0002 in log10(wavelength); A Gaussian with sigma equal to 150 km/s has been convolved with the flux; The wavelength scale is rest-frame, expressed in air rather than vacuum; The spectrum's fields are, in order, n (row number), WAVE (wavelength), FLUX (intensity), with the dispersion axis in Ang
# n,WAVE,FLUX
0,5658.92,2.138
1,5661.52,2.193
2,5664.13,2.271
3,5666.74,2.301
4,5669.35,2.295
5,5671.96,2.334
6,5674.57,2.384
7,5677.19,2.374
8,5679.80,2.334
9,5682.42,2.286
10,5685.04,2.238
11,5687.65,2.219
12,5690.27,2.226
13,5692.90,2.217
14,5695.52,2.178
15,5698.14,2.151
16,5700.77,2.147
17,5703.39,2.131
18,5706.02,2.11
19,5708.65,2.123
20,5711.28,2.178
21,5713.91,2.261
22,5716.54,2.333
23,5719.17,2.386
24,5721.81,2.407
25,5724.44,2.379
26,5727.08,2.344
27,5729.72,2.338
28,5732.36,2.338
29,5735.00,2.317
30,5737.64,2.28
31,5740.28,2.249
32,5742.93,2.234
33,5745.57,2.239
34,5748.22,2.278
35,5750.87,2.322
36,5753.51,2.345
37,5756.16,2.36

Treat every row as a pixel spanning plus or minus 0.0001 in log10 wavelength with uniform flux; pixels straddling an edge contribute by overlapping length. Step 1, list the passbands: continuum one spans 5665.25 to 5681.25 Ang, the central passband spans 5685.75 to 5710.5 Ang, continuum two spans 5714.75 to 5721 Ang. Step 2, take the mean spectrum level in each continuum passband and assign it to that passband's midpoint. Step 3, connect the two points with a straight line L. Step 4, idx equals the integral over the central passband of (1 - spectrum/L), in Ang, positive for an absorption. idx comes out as 1.88 Ang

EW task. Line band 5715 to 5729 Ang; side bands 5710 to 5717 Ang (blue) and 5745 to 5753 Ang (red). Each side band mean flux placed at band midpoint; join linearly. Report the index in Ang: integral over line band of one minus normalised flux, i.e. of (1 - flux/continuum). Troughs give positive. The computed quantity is -0.7 Ang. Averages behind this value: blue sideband 2.25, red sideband 2.29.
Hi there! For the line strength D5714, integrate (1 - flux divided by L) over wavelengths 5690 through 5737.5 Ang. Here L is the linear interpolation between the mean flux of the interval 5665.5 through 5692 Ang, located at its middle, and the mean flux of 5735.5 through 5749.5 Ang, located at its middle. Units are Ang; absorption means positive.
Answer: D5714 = 0.4 Ang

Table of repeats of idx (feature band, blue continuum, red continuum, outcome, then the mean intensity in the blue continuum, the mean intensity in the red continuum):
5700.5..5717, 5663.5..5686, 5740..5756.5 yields 0.9 Ang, 2.31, 2.29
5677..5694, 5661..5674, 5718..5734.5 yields 0.3 Ang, 2.29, 2.36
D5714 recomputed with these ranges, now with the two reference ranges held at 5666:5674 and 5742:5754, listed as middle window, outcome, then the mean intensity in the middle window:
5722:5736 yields -0.4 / 2.35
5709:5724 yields 0.0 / 2.31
